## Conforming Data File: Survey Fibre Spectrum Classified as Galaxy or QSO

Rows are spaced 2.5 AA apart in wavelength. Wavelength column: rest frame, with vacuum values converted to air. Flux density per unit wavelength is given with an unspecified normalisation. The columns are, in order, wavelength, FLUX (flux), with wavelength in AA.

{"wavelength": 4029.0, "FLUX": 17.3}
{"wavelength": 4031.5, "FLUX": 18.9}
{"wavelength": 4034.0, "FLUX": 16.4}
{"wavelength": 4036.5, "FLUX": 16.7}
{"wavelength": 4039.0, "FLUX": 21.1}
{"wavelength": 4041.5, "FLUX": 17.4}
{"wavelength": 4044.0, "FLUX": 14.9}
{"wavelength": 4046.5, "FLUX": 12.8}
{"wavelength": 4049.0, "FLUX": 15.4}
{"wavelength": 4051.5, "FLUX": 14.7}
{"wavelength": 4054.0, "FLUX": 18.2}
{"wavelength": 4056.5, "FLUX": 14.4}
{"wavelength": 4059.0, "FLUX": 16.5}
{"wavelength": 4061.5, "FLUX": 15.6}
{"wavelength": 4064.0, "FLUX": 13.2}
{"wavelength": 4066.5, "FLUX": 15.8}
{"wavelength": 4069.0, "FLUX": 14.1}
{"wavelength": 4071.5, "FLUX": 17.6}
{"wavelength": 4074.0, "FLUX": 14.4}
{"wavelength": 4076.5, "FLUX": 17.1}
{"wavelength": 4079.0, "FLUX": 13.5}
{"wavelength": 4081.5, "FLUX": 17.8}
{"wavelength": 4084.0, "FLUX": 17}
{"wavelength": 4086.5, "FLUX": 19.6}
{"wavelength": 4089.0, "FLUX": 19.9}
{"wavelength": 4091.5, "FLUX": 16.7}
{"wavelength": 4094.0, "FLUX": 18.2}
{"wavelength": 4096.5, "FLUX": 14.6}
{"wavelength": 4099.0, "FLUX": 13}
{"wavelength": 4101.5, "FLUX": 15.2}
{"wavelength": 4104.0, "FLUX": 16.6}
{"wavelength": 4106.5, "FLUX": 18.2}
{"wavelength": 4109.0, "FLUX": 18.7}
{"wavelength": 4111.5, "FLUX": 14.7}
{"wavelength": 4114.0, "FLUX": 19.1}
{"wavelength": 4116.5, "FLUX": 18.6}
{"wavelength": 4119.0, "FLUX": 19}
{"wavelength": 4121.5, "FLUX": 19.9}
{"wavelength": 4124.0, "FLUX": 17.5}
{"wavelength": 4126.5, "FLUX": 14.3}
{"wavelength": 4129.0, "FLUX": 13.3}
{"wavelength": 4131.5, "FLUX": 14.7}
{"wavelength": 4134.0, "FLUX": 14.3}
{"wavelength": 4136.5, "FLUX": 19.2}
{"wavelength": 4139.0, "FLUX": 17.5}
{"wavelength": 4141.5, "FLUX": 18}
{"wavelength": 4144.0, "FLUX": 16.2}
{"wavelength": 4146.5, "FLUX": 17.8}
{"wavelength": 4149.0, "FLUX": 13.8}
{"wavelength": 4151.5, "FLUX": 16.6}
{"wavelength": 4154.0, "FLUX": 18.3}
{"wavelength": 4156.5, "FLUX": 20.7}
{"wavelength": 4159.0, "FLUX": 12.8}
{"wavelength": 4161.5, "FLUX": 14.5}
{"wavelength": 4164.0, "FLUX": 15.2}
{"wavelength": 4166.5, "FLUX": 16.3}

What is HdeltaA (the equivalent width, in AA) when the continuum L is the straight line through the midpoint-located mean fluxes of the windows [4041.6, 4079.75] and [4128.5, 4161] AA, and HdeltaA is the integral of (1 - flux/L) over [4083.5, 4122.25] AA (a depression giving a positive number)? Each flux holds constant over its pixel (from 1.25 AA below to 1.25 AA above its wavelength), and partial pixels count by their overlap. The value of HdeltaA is -3.78 AA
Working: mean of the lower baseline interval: 15.3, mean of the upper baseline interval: 16.4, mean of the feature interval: 17.4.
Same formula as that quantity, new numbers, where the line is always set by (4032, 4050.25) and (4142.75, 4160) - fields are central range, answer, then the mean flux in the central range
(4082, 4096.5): -1.2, 17.9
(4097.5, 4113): 0.5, 16.1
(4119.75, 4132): 0.4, 16.1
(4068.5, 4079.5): 0.7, 15.6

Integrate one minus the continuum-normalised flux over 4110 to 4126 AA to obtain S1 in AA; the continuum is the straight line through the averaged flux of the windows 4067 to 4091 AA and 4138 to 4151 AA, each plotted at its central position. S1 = -1.2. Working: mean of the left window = 16.7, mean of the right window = 16.6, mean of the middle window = 18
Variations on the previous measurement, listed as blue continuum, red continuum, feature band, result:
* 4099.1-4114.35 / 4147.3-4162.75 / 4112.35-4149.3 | -1.2 AA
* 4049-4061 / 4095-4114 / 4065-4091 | -1.1 AA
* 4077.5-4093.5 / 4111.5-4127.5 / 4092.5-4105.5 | 1.5 AA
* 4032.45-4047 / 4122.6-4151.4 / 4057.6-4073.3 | 1.1 AA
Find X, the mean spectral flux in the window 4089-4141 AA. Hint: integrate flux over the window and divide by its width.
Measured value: 16.8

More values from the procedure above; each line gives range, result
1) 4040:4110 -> 16.1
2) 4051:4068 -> 15.5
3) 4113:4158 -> 17.1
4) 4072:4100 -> 16.6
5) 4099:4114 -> 16.6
